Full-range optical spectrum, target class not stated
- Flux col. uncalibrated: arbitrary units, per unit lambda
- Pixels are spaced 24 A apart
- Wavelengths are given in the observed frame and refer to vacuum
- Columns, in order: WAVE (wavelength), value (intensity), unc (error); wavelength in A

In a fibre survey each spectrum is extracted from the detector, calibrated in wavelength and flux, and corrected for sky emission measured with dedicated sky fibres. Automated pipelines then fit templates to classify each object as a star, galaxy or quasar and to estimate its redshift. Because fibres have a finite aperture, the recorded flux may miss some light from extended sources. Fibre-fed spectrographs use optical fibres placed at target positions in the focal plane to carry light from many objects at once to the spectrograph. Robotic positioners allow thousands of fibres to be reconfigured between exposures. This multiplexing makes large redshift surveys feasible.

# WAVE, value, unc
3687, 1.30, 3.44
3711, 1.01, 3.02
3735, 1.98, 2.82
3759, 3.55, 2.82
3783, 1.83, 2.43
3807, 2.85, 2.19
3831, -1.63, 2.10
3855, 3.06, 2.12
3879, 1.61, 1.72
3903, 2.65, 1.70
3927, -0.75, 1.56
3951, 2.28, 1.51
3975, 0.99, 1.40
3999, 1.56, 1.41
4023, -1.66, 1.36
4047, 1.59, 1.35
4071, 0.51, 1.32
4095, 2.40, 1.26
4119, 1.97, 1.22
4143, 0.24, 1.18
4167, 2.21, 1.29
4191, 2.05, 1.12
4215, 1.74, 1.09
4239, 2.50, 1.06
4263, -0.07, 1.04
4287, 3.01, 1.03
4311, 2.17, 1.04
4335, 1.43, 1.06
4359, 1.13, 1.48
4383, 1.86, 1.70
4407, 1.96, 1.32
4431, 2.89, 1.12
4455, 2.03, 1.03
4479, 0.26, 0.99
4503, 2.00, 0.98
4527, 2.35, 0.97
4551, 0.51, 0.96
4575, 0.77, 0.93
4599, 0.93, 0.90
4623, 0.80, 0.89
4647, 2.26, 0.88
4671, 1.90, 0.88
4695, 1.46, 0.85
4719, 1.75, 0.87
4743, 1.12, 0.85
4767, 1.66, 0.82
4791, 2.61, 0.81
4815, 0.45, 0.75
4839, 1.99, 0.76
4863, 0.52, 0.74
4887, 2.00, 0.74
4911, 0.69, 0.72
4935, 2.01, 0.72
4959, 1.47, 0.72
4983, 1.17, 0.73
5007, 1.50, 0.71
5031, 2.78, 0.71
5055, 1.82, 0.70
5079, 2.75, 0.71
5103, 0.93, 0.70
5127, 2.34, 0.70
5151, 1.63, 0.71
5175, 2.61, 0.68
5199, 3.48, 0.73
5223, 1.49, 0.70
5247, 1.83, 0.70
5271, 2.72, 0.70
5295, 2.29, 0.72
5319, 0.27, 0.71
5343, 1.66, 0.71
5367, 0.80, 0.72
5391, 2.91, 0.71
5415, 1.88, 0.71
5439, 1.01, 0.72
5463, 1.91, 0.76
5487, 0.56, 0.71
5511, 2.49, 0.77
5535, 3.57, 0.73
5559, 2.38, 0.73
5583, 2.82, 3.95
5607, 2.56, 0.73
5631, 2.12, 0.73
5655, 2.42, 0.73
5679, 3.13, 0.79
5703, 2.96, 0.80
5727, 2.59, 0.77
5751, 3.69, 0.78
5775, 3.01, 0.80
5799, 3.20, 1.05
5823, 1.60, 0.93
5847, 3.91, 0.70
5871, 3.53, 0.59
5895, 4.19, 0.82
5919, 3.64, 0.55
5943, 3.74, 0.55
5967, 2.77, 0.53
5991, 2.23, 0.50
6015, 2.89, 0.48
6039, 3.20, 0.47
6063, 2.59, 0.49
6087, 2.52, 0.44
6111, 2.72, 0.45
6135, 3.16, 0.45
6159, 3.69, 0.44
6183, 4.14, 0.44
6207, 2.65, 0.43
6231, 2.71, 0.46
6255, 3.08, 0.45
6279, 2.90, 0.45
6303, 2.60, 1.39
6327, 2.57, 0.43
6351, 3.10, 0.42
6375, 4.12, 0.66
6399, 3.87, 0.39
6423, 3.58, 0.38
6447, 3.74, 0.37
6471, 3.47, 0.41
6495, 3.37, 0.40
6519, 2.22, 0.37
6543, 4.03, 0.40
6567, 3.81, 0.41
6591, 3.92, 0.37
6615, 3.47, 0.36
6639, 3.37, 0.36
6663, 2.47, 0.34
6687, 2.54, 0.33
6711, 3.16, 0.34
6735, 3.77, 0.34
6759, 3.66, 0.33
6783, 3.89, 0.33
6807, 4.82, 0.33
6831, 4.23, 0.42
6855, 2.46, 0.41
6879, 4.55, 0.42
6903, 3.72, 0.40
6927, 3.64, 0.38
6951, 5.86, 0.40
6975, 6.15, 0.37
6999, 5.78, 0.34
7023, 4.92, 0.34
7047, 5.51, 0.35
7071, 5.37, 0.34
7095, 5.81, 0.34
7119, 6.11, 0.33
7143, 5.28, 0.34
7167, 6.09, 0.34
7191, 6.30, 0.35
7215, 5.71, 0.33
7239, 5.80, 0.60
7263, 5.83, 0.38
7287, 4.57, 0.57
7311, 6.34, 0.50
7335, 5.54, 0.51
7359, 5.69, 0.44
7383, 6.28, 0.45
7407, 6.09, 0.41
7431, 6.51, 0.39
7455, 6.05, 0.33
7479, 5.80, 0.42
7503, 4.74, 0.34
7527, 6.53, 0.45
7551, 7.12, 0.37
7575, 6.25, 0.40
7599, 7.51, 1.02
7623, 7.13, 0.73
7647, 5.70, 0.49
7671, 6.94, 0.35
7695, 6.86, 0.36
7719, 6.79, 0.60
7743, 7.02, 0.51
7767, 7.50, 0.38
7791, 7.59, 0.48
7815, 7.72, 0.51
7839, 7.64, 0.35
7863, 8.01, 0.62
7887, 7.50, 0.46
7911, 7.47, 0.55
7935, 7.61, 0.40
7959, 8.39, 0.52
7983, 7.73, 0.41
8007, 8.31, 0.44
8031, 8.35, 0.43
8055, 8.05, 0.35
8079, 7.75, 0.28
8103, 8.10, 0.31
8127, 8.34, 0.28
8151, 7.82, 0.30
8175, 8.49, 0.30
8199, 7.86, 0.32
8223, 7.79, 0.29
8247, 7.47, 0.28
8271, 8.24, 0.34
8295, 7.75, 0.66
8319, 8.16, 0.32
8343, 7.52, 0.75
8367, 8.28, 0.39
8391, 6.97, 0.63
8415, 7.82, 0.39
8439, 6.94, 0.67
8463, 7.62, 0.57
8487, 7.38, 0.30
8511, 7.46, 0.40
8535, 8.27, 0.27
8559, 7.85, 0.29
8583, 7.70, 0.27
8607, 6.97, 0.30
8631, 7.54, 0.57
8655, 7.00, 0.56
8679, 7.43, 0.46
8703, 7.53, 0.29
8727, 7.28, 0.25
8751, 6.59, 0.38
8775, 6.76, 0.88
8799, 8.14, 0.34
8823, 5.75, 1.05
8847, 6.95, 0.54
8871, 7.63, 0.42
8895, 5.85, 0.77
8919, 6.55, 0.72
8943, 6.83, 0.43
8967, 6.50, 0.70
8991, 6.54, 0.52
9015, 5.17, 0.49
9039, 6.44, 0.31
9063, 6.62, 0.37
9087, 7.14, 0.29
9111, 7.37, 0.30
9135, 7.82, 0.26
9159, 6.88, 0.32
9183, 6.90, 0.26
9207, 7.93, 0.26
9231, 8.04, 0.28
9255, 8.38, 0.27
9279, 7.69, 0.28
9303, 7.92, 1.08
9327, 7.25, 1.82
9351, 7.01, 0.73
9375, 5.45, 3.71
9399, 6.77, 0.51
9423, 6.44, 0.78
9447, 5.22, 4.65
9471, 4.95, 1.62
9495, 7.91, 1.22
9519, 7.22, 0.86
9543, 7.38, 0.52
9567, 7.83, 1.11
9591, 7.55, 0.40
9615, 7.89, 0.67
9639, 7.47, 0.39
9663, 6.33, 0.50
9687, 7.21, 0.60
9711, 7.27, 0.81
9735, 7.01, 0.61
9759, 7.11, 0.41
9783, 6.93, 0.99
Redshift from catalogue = 0.74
